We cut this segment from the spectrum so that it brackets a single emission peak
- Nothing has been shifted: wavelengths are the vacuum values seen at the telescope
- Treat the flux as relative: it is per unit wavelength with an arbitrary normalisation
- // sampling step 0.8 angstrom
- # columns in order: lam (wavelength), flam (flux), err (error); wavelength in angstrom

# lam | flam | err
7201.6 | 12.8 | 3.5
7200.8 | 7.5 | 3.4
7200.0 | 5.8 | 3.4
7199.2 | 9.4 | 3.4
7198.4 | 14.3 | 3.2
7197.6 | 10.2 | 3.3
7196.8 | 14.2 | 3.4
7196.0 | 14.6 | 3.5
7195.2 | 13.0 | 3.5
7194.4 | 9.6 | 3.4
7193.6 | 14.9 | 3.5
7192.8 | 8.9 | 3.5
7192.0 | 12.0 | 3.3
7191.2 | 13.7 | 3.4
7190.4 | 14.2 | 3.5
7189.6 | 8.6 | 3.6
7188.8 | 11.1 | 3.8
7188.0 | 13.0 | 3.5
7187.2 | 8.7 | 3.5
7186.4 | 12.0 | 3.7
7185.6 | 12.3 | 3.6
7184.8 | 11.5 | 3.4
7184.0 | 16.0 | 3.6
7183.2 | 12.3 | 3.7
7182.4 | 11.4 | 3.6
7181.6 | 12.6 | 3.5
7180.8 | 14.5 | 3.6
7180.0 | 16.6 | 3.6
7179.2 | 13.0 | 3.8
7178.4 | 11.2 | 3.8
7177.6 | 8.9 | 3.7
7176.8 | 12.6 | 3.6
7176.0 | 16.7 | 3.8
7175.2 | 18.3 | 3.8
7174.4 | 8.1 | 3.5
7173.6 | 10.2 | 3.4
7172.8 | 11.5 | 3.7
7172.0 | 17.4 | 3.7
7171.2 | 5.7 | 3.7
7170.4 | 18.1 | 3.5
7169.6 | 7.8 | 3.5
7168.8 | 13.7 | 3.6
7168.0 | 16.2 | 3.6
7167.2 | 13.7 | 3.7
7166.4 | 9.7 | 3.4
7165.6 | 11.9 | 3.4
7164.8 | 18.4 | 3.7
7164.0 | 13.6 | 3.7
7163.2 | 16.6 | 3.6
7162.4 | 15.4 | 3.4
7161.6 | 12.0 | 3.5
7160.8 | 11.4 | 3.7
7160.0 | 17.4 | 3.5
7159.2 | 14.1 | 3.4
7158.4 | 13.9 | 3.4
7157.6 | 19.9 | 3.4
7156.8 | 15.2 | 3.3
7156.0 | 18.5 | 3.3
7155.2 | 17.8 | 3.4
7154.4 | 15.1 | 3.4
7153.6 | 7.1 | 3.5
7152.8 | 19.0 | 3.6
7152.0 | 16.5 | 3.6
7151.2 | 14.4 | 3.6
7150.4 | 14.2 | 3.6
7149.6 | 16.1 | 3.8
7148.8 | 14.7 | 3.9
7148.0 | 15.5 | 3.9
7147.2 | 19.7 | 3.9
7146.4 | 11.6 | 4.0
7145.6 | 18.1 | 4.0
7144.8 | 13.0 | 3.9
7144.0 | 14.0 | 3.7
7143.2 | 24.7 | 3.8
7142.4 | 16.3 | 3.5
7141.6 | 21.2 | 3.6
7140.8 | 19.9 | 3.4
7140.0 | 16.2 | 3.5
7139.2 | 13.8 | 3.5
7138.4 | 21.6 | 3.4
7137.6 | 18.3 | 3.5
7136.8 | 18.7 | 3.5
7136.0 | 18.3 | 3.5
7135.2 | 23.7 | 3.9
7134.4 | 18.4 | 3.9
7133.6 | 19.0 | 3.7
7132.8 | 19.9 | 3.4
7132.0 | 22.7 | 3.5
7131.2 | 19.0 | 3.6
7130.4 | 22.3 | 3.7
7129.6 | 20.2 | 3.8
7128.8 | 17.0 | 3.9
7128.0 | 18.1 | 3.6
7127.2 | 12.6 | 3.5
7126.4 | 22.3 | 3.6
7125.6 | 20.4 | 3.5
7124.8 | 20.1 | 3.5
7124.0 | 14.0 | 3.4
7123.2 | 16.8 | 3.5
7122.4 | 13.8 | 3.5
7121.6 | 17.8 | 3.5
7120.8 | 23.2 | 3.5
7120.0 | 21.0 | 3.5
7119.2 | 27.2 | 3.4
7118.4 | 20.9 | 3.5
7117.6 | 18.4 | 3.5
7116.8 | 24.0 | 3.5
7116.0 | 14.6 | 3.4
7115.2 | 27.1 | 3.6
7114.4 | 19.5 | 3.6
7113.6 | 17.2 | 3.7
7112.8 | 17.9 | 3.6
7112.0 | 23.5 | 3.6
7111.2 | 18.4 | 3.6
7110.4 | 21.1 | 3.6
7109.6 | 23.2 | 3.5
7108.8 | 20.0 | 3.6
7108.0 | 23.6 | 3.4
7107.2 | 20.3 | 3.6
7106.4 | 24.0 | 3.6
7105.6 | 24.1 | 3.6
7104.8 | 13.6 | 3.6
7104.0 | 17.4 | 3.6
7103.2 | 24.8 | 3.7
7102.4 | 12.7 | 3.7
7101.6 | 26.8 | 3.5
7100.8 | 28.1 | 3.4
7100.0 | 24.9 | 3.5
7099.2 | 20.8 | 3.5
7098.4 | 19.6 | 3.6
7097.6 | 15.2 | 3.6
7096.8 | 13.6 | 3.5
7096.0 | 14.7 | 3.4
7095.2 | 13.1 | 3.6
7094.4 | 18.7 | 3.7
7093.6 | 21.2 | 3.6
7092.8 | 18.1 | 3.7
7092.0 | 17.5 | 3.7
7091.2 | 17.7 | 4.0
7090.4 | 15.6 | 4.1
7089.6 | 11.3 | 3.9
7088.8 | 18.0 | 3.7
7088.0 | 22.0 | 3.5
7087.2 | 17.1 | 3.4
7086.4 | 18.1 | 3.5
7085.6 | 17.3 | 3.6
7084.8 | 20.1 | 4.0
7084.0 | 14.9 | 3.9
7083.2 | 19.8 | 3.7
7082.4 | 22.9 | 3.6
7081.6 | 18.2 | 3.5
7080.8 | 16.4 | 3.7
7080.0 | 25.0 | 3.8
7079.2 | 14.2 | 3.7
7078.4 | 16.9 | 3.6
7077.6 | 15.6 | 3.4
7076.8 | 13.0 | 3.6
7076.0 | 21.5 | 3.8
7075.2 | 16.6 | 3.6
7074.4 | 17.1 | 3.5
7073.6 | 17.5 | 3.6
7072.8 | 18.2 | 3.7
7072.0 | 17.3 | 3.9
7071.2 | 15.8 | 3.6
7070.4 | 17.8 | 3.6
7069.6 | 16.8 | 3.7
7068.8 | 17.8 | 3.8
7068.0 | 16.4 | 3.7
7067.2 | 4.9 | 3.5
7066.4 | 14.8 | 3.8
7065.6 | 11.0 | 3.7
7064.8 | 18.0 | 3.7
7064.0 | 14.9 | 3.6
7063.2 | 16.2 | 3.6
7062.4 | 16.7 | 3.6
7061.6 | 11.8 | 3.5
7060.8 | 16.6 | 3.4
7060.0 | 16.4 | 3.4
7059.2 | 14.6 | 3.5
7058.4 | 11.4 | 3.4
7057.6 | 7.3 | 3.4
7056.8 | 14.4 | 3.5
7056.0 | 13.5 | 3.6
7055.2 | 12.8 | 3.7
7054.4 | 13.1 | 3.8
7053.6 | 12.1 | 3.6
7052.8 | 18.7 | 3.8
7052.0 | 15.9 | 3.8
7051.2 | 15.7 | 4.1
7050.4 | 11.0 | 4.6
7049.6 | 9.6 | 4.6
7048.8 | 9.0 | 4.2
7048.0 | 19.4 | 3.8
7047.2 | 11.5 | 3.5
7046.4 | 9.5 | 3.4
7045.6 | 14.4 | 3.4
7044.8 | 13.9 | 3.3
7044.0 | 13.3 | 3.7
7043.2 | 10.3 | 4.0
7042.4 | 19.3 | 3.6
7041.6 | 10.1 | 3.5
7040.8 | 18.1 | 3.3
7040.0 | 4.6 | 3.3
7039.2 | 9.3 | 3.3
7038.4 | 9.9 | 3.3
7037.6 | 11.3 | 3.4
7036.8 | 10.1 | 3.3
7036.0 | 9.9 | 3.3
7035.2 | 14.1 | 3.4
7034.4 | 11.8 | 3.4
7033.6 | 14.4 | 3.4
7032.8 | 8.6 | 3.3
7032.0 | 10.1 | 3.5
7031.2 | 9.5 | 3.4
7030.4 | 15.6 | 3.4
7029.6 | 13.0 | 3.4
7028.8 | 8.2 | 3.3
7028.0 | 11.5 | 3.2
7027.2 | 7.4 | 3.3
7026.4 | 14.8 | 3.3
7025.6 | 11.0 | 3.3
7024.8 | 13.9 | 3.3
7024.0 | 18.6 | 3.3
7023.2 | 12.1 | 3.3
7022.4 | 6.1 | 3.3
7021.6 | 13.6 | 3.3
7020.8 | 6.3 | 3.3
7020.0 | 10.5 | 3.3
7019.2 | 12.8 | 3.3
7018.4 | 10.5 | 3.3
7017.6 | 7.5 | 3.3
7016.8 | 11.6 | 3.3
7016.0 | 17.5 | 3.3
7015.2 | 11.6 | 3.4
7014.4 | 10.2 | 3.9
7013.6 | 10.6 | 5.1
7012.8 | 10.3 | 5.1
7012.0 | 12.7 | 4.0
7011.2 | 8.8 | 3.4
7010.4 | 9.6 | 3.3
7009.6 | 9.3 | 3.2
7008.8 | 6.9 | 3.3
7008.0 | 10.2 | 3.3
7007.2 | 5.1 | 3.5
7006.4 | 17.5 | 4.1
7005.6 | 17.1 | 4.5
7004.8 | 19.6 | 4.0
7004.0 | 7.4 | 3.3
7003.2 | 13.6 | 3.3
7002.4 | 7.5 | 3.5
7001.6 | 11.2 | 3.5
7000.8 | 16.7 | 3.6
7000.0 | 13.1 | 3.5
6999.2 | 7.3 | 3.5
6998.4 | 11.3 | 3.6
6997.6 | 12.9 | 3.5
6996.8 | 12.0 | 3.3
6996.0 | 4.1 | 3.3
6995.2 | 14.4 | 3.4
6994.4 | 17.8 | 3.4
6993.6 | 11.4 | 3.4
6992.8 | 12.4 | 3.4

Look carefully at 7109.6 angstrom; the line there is Mg II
